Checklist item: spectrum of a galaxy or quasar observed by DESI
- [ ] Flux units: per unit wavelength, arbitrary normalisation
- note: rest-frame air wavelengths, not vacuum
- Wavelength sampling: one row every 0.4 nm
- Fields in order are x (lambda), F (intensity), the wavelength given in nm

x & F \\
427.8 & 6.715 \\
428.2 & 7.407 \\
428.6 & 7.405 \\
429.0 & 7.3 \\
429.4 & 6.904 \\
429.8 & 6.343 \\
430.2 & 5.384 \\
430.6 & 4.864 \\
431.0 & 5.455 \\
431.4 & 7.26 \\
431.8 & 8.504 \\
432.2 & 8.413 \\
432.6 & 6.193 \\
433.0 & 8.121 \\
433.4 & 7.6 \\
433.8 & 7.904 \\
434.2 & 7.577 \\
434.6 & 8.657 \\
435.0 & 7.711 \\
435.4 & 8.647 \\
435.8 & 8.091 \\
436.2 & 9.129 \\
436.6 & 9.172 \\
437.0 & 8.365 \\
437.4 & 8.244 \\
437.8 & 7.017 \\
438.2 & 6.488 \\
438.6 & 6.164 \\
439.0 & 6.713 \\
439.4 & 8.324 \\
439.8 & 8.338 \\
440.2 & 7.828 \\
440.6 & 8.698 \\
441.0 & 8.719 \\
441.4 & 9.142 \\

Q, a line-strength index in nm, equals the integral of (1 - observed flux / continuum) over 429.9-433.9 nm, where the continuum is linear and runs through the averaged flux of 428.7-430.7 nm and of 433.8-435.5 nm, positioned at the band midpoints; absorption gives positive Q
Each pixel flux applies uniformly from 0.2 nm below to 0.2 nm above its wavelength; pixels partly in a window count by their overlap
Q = 0.11 nm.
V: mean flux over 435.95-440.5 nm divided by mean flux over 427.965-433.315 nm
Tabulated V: 1.1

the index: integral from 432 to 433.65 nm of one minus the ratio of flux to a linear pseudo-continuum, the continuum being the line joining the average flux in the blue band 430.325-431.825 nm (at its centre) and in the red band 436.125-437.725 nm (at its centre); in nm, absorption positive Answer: -0.16 nm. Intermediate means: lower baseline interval 6.23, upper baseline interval 8.56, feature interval 7.59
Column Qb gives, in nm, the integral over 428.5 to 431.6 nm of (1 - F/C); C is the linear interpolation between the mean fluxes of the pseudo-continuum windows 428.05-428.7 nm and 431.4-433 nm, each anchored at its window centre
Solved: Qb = 0.49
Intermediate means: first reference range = 7.41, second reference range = 7.7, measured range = 6.33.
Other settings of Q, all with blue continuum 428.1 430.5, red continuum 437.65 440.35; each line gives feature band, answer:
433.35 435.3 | -0.270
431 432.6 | -0.156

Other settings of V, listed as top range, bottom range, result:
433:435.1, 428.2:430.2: 1.15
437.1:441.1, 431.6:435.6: 0.96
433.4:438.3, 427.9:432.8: 1.19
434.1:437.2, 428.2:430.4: 1.25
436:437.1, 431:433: 1.20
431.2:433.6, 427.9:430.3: 1.12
